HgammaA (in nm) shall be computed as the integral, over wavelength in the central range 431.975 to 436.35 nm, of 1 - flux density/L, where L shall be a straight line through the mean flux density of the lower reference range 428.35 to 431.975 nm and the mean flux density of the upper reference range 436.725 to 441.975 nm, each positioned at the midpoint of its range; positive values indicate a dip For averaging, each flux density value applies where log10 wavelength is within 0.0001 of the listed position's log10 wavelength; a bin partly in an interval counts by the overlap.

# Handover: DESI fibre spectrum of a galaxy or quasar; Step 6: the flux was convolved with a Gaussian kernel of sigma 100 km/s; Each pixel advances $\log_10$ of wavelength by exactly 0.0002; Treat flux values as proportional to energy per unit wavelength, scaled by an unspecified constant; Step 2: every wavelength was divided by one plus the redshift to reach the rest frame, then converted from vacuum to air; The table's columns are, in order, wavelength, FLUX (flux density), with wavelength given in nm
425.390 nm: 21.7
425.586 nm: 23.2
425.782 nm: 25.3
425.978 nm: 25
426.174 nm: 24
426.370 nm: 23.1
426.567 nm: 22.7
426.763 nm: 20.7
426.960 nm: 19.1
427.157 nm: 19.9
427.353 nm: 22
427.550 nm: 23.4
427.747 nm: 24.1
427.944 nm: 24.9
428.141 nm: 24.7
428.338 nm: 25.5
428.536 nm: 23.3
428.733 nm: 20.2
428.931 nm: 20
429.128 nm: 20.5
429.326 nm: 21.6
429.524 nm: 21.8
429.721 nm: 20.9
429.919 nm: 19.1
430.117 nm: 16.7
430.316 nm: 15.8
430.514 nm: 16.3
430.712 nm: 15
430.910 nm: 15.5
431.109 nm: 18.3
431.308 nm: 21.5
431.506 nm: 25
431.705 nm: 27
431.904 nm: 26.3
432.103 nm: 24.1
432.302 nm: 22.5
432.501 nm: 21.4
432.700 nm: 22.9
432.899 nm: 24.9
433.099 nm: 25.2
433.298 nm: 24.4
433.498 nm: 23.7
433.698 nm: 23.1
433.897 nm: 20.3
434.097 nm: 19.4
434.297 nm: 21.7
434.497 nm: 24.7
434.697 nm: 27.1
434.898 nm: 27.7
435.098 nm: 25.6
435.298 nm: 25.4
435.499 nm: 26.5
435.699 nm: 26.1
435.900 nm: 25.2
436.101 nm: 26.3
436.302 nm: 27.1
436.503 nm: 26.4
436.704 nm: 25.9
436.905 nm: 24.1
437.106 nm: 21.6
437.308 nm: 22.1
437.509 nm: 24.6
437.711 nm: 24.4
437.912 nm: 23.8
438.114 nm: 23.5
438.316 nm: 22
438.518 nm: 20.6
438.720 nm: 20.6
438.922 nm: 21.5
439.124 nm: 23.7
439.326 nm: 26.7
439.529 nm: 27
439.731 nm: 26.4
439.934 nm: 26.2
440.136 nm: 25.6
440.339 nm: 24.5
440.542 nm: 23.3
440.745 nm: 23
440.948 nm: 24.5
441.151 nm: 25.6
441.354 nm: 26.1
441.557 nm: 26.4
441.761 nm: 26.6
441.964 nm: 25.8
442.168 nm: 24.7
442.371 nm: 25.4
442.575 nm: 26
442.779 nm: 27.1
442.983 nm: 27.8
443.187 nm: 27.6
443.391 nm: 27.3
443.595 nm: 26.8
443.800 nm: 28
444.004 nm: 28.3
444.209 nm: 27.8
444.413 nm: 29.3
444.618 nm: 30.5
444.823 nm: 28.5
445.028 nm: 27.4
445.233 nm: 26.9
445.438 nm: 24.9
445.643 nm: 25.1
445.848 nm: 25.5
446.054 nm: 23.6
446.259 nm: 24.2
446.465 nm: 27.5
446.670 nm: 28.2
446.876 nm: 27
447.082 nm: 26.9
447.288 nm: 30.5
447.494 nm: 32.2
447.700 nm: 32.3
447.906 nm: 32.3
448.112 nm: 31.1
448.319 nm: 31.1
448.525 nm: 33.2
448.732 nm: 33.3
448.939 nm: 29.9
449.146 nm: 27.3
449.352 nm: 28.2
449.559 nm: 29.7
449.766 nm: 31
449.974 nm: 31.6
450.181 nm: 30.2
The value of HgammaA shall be -0.45 nm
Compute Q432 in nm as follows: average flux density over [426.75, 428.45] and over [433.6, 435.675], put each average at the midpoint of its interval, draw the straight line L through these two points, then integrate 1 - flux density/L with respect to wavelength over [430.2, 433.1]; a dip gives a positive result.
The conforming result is 0.29 nm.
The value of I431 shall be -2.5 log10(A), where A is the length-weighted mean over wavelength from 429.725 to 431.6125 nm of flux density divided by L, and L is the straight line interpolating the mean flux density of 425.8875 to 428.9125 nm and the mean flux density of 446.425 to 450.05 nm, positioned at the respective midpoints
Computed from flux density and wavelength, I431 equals 0.29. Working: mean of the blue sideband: 22.8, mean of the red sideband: 30.2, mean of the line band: 18.3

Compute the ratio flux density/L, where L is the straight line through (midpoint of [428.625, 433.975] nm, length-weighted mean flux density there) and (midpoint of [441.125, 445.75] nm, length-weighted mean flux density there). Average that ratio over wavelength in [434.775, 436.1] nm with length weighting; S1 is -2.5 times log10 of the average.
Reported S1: -0.127 mag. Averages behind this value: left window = 21.3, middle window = 26.1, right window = 27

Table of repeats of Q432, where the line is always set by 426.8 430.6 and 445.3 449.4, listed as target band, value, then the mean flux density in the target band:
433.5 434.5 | 0.06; 21.8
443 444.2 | -0.02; 27.6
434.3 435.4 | -0.10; 25.7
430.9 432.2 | -0.05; 23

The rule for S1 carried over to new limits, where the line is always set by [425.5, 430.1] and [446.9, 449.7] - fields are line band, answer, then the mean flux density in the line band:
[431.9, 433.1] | 0.03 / 23.6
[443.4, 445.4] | 0.04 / 28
